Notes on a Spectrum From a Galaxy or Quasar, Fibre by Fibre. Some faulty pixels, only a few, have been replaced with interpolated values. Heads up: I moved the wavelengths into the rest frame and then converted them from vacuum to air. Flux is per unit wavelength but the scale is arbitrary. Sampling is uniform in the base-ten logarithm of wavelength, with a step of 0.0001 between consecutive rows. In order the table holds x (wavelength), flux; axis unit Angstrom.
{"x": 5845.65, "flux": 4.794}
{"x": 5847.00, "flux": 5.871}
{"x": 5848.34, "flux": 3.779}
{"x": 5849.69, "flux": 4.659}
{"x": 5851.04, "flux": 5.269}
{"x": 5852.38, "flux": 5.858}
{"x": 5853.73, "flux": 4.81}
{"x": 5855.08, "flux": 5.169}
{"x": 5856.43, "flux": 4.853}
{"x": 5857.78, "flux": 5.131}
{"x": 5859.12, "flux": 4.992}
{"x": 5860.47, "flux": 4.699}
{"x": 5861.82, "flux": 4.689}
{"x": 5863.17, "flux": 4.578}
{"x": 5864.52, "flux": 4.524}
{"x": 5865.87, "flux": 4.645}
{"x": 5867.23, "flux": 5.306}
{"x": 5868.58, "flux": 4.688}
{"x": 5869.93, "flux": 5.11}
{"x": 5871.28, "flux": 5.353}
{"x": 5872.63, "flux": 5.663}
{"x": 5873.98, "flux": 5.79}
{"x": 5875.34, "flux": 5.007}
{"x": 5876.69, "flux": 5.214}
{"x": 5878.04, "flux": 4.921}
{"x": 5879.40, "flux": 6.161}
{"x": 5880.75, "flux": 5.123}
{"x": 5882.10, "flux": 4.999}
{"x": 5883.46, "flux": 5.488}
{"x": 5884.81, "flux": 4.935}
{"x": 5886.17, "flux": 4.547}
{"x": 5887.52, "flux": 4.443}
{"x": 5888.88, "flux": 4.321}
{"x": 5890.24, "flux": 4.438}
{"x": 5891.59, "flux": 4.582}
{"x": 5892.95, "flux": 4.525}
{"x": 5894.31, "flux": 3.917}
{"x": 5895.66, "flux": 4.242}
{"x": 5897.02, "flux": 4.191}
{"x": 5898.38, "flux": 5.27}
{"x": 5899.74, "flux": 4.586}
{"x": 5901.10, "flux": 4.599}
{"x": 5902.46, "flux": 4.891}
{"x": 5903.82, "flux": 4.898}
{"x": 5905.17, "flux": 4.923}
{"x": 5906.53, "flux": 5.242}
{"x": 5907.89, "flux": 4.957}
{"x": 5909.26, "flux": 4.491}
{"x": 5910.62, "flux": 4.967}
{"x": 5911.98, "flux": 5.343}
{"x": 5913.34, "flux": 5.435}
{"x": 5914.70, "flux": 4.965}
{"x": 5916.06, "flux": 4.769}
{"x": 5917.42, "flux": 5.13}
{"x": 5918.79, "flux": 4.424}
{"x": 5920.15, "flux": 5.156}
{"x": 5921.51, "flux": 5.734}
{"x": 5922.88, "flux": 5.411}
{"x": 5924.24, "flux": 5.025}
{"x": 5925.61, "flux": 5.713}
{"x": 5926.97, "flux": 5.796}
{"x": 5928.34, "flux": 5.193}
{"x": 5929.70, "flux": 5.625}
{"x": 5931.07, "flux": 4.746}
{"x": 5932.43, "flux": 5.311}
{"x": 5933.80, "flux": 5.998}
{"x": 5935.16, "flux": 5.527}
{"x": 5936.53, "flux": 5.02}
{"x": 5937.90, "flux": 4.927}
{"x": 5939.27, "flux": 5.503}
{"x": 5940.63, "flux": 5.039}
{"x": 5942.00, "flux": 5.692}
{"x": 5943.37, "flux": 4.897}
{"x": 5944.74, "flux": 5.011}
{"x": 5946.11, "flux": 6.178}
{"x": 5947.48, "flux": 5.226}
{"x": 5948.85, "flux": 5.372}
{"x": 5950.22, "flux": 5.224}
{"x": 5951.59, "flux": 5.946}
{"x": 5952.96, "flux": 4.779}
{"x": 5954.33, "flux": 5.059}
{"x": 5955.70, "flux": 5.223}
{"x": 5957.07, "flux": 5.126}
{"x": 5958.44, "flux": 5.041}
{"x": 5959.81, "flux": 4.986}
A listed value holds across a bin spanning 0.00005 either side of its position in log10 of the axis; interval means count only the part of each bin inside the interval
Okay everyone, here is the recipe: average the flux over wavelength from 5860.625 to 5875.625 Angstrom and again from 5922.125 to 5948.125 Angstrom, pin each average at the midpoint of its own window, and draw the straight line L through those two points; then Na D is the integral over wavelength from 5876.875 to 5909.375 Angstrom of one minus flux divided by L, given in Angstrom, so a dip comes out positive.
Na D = 2.24 Angstrom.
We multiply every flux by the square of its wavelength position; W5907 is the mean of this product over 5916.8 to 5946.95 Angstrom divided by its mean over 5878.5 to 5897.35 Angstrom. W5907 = 1.14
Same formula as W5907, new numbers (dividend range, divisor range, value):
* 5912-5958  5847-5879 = 1.08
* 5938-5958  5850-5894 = 1.09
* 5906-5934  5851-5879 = 1.04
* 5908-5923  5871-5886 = 0.97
